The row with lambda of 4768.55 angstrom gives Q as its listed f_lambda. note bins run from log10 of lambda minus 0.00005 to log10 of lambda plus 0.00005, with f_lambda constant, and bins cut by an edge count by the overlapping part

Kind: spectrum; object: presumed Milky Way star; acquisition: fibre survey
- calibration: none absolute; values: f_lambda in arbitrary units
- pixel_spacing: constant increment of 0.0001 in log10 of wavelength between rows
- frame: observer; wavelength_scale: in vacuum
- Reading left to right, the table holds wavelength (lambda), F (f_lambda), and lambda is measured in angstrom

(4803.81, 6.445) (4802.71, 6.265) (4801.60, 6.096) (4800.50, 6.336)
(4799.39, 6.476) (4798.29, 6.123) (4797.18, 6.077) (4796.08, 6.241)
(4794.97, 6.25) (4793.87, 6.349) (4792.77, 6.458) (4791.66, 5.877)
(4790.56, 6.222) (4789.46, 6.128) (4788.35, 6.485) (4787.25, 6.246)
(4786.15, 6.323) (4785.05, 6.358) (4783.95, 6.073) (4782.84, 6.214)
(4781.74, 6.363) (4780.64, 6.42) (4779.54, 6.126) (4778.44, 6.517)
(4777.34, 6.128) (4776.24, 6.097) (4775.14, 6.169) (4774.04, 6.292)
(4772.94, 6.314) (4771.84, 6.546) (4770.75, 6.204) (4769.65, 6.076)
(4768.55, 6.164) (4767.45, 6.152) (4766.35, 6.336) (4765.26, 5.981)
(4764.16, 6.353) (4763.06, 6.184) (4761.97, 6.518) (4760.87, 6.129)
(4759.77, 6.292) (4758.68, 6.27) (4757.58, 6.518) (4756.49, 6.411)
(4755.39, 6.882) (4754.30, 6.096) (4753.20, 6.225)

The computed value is 6.164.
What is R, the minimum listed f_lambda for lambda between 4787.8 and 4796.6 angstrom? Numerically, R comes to 5.877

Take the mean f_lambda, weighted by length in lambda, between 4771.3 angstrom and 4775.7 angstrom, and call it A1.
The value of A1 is 6.32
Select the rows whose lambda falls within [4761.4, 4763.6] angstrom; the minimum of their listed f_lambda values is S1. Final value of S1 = 6.184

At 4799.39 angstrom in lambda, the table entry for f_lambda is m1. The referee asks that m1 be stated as 6.476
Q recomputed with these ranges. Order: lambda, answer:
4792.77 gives 6.458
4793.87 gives 6.349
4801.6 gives 6.096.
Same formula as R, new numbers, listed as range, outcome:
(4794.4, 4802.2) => 6.077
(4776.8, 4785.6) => 6.073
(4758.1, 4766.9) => 5.981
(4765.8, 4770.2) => 6.076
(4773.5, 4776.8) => 6.097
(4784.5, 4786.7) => 6.323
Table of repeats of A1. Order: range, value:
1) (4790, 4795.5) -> 6.24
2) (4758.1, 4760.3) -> 6.29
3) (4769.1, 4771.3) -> 6.16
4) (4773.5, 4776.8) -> 6.18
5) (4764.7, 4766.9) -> 6.17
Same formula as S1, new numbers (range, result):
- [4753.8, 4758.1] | 6.096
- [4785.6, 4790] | 6.128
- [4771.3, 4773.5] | 6.314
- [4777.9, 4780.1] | 6.126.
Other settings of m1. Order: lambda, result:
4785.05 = 6.358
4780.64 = 6.42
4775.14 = 6.169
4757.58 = 6.518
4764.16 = 6.353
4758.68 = 6.27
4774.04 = 6.292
